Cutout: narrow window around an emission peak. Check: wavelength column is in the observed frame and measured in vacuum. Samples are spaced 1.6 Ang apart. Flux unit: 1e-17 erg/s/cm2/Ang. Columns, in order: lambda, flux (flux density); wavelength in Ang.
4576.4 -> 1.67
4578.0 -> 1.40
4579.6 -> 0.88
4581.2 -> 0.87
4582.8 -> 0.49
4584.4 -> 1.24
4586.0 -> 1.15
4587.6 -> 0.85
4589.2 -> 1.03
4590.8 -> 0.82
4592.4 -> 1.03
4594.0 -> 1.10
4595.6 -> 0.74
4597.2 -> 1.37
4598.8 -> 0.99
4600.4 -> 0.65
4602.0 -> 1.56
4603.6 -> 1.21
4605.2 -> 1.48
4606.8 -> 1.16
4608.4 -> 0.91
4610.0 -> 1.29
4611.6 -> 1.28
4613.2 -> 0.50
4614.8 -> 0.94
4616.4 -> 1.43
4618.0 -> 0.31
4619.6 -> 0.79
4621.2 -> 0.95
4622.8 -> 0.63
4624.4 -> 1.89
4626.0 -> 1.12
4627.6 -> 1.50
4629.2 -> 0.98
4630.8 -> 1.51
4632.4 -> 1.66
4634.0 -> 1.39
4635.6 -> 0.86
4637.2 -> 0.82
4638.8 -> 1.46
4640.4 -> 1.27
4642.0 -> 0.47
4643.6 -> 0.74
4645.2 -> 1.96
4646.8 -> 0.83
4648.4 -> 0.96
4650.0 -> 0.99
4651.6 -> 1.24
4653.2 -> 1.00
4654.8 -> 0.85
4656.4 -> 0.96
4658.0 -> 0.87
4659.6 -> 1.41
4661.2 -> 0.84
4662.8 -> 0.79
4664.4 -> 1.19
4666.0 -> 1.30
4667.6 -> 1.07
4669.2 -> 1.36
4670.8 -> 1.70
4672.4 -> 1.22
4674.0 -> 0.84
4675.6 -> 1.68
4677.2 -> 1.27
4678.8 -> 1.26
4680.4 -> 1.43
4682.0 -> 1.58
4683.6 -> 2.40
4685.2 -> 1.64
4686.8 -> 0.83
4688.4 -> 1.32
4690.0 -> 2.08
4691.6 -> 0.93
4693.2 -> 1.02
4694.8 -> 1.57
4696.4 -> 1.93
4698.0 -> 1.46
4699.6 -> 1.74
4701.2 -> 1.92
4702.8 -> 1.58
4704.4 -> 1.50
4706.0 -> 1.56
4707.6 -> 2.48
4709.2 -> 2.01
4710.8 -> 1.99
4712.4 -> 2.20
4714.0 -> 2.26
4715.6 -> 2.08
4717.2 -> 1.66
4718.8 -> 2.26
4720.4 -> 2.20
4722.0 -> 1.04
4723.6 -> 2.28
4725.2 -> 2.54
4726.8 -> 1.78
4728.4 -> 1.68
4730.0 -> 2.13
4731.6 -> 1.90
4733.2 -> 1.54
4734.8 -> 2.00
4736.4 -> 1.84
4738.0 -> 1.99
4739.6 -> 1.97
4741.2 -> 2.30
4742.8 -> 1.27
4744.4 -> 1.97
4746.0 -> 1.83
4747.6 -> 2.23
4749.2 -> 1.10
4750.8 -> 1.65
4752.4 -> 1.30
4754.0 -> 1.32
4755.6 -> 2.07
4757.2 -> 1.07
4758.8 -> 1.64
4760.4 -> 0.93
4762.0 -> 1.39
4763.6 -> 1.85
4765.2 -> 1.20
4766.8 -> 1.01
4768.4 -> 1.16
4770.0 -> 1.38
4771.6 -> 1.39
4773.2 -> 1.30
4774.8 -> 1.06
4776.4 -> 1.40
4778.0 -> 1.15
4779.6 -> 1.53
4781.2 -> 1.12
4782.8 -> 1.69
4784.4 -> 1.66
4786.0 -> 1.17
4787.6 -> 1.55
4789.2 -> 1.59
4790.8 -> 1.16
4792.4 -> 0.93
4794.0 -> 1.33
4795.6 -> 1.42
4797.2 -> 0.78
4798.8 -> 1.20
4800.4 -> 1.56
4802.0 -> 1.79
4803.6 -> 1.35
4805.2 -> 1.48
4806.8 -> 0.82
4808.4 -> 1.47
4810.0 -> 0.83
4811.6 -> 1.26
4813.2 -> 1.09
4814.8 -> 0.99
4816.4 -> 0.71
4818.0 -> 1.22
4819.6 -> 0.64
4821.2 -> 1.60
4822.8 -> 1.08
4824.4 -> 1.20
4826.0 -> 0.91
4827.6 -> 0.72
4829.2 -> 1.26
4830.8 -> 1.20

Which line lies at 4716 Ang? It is C III] 1909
